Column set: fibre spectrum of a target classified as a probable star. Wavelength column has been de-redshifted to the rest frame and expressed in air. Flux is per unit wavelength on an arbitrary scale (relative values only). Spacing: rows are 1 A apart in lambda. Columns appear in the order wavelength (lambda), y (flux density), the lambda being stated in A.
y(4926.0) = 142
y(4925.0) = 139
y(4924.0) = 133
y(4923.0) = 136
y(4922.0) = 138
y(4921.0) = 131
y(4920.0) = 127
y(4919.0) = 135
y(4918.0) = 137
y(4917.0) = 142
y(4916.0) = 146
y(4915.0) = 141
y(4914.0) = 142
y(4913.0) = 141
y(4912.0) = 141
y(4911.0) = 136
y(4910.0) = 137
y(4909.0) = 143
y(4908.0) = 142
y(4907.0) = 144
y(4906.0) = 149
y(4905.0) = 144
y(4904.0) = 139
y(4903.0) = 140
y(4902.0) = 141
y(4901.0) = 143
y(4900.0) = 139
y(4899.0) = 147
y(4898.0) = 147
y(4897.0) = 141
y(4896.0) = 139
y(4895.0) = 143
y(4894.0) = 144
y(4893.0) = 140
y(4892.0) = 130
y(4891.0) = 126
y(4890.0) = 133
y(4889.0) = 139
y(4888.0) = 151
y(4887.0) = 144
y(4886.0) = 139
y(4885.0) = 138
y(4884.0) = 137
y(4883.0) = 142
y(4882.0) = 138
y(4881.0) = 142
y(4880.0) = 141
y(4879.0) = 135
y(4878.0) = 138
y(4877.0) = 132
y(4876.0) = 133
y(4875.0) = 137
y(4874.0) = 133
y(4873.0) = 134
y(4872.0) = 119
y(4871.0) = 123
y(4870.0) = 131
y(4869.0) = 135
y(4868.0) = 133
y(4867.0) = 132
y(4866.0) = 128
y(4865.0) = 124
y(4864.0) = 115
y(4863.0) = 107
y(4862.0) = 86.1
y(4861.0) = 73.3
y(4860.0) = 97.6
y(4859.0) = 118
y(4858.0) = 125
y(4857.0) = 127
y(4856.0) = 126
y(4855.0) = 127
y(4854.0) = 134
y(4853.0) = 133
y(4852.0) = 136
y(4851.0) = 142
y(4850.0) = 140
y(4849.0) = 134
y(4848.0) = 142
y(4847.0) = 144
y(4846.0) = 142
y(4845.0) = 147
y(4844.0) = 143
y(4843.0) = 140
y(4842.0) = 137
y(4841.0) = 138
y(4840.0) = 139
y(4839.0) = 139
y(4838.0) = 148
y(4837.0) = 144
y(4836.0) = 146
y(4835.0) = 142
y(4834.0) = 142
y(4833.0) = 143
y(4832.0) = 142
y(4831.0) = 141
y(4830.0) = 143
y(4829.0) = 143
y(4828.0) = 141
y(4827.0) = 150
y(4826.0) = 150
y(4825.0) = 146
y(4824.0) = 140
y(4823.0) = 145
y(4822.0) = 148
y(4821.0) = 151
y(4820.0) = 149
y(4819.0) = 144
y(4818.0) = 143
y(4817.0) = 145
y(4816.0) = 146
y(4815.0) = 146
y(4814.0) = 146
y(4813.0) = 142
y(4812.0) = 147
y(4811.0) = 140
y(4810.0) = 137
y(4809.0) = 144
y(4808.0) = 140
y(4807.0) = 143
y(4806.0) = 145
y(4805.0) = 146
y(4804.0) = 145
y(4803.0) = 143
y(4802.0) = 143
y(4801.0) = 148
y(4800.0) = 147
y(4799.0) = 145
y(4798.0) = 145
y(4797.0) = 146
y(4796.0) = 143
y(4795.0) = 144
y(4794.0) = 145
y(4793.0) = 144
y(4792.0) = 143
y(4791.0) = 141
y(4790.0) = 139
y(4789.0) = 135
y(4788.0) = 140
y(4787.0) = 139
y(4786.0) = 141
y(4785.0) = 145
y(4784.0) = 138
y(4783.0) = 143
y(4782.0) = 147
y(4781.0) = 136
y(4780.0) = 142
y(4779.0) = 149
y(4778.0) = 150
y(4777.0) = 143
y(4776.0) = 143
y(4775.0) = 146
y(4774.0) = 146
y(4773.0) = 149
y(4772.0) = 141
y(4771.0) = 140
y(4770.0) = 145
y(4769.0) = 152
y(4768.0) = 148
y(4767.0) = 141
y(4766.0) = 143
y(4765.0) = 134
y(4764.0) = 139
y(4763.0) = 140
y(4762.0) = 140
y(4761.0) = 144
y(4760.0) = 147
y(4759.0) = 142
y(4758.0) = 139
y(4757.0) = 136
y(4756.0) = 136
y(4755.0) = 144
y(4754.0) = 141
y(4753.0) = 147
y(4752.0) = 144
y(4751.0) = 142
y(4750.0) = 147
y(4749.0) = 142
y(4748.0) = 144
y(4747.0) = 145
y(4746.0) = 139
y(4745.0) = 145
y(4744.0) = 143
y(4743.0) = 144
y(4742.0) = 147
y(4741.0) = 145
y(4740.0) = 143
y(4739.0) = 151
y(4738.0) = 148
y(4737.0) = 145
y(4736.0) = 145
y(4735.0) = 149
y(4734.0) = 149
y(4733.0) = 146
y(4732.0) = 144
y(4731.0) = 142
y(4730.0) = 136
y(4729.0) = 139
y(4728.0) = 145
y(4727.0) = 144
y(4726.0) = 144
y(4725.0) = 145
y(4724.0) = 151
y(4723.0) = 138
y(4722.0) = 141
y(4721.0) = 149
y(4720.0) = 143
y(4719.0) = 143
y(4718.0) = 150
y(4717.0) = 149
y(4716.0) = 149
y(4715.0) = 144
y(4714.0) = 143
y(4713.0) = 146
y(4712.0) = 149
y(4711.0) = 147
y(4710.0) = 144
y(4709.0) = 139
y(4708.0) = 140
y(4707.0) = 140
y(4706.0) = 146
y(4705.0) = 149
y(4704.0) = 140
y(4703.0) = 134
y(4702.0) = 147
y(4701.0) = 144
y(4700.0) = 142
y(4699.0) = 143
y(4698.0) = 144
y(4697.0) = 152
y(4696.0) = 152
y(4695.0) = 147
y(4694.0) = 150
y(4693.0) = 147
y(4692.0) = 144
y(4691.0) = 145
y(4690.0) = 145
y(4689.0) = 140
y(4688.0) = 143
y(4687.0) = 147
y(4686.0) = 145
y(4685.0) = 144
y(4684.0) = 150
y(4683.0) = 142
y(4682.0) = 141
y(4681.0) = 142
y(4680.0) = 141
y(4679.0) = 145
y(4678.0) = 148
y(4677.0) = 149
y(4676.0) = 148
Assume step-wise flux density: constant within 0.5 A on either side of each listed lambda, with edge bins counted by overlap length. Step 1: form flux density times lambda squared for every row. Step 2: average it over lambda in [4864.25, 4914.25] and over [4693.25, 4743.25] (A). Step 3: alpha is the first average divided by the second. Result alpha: 1.02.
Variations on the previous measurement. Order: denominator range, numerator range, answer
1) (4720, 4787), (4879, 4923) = 1.04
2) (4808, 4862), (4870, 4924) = 1.03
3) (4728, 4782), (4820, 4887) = 0.98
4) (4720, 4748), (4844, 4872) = 0.92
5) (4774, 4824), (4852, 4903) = 0.94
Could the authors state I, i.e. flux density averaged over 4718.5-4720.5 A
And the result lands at 143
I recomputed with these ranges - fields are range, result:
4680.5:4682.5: 142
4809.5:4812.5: 141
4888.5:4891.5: 133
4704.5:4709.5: 143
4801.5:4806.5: 144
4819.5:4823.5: 148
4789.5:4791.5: 140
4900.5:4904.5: 141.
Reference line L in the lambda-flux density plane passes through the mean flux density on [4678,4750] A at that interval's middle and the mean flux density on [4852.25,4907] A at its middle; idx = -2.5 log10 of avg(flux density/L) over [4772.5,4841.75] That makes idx -0.05 mag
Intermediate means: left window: 145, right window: 132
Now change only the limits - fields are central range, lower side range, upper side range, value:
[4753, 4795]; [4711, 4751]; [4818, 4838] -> 0.02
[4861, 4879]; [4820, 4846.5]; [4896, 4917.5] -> 0.15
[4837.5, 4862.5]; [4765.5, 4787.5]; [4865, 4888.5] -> 0.06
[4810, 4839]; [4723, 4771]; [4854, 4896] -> -0.07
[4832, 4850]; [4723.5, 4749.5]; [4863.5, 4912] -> -0.02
